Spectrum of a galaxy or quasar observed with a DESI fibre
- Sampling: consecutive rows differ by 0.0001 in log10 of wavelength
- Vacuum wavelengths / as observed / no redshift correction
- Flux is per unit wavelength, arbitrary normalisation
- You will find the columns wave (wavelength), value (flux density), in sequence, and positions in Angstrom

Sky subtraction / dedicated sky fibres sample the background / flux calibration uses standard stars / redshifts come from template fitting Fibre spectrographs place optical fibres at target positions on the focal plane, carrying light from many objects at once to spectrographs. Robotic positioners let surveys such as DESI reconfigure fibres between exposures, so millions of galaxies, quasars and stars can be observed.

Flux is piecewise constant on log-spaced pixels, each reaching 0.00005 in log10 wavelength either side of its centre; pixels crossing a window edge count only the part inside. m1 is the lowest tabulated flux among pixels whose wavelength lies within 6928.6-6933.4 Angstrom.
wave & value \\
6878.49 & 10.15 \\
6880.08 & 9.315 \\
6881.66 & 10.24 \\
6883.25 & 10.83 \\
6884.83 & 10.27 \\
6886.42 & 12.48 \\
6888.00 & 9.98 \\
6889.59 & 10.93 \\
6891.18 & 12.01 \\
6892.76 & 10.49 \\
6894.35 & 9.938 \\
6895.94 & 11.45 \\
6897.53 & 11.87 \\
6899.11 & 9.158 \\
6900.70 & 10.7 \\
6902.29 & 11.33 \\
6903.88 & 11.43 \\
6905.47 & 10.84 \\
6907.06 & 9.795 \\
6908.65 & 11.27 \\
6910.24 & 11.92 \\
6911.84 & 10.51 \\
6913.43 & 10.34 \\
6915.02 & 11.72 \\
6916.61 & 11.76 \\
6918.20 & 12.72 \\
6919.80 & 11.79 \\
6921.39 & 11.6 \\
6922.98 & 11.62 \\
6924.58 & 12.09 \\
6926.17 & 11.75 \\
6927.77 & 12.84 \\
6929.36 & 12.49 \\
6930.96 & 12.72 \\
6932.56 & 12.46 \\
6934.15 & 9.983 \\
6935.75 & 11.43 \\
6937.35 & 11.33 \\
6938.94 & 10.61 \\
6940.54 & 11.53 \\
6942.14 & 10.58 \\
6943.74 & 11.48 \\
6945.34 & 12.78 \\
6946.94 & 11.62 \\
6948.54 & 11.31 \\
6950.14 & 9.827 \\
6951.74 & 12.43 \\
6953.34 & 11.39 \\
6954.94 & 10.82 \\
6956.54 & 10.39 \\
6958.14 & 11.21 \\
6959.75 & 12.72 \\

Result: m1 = 12.46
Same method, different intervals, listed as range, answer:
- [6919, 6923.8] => 11.6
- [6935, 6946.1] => 10.58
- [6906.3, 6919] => 9.795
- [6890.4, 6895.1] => 9.938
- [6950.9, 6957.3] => 10.39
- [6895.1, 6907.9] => 9.158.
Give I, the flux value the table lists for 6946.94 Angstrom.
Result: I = 11.62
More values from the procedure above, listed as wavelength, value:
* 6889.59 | 10.93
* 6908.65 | 11.27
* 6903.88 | 11.43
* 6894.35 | 9.938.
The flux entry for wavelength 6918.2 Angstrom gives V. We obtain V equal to 12.72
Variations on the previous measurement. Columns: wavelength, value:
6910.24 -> 11.92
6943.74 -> 11.48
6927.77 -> 12.84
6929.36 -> 12.49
